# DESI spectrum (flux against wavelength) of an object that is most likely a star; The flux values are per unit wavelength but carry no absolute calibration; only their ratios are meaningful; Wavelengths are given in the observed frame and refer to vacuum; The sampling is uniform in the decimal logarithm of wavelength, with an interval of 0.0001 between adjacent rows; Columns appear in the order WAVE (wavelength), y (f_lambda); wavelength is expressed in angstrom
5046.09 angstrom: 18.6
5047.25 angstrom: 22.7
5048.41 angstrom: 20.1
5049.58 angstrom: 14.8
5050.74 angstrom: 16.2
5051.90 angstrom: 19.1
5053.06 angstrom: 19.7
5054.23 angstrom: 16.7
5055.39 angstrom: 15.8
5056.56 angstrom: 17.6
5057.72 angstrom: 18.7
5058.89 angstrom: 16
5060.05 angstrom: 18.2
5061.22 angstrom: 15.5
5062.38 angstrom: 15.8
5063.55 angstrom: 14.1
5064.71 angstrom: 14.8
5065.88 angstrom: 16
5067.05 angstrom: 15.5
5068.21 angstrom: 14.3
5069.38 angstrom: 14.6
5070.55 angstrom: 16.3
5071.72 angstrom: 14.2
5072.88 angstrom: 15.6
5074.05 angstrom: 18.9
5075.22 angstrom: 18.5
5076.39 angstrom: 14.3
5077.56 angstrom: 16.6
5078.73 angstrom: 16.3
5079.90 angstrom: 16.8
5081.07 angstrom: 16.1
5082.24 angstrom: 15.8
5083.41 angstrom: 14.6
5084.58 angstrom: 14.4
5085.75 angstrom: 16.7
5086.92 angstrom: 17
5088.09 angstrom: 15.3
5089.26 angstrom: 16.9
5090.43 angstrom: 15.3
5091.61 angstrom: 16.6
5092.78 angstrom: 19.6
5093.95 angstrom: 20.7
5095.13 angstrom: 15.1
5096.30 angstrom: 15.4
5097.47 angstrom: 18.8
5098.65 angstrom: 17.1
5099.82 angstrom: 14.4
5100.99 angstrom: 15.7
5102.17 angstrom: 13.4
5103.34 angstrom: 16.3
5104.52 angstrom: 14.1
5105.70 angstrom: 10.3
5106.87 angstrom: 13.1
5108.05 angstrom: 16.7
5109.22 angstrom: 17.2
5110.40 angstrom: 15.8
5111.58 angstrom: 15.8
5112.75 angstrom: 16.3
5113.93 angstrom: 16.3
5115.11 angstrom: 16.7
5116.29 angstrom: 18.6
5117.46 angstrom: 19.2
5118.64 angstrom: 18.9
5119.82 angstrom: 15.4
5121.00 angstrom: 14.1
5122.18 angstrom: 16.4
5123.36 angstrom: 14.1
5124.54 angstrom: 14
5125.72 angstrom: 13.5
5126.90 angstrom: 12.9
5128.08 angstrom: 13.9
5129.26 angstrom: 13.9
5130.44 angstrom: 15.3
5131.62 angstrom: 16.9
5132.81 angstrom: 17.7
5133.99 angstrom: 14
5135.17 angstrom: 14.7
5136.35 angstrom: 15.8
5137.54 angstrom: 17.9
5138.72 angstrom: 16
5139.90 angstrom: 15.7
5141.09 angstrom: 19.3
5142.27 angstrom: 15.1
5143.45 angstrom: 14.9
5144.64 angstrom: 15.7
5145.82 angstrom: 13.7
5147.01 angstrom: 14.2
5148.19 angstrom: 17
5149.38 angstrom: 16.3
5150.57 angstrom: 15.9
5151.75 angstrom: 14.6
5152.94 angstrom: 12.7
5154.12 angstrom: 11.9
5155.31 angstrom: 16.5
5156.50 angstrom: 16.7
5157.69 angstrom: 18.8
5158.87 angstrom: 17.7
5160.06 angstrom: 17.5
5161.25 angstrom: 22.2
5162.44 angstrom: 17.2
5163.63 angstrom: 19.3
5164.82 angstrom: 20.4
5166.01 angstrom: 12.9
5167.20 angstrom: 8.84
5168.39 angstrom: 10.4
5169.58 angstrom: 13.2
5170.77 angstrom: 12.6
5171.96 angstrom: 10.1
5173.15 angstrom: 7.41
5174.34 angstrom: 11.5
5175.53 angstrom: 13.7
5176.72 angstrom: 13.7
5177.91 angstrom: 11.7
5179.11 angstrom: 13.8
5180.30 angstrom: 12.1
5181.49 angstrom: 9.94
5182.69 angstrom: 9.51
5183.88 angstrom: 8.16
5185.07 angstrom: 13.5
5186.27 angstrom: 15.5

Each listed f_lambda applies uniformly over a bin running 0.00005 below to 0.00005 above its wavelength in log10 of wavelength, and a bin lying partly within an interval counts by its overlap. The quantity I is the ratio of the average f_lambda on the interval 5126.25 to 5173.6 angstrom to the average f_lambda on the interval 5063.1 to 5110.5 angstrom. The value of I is 1.0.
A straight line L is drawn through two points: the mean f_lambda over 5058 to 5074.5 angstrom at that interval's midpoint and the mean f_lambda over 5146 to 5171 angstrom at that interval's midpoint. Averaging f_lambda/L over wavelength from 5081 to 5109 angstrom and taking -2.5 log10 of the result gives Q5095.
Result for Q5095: -0.01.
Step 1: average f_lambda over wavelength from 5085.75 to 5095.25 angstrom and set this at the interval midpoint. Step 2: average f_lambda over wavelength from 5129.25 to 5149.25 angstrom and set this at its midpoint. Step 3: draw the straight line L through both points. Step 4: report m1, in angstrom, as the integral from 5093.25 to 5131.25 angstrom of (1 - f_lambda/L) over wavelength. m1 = 2.1 angstrom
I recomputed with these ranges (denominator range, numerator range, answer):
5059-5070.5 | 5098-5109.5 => 0.95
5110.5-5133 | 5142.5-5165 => 1.04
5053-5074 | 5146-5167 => 1.02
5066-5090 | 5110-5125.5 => 1.02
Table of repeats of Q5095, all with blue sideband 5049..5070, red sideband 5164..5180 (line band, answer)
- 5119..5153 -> -0.12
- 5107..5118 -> -0.16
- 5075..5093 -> -0.05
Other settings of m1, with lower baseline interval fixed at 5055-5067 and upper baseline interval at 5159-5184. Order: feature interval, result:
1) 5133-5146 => -1.5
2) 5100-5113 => 0.1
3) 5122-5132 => 0.0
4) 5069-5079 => -0.2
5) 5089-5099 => -1.3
